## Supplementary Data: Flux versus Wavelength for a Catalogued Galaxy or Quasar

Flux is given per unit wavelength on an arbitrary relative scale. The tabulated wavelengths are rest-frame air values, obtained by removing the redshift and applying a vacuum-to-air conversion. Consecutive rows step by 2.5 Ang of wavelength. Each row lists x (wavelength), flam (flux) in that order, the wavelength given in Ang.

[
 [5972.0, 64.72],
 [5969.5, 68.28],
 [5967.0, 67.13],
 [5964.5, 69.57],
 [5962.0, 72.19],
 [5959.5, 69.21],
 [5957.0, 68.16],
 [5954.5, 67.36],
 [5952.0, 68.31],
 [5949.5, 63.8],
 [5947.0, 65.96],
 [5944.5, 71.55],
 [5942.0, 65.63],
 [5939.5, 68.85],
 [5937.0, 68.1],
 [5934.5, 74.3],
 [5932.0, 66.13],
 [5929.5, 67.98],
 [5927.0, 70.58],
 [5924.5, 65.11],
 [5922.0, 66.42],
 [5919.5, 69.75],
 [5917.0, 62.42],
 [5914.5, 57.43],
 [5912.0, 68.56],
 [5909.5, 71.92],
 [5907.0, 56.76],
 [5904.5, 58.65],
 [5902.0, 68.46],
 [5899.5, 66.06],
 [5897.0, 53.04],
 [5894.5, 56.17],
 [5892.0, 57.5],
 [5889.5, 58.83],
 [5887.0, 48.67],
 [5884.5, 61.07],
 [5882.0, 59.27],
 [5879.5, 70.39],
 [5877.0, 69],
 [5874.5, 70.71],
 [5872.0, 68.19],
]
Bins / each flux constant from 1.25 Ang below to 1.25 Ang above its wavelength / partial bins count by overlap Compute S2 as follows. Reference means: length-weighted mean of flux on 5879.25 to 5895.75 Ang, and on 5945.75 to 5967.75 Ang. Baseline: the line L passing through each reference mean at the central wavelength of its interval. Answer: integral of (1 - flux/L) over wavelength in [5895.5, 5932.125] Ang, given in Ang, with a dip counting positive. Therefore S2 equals -1.54 Ang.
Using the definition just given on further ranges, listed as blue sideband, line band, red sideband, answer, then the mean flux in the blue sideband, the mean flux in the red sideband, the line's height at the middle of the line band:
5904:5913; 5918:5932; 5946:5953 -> -0.59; 64.3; 65.9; 65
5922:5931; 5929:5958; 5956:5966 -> 0.28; 67.6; 69.8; 68.7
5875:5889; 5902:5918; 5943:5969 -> 0.32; 62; 68.3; 64.4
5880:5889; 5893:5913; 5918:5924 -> 0.13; 57.7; 67.5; 62.7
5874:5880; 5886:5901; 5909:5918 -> 2.32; 69.9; 64.6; 67.5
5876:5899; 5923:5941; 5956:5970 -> -0.96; 59.4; 69.1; 65.2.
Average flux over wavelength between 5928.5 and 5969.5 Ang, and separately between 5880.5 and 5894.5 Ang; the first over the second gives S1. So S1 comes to 1.20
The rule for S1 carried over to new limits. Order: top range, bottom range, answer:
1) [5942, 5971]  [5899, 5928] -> 1.05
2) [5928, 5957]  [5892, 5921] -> 1.09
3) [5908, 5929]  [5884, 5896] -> 1.18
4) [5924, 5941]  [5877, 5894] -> 1.15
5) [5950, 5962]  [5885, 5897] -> 1.23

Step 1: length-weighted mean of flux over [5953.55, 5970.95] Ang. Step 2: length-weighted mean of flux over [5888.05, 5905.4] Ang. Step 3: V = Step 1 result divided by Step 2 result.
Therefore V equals 1.15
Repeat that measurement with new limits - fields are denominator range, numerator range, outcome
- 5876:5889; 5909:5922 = 1.07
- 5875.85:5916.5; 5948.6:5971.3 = 1.11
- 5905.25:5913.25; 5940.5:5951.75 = 1.02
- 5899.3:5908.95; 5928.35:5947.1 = 1.09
